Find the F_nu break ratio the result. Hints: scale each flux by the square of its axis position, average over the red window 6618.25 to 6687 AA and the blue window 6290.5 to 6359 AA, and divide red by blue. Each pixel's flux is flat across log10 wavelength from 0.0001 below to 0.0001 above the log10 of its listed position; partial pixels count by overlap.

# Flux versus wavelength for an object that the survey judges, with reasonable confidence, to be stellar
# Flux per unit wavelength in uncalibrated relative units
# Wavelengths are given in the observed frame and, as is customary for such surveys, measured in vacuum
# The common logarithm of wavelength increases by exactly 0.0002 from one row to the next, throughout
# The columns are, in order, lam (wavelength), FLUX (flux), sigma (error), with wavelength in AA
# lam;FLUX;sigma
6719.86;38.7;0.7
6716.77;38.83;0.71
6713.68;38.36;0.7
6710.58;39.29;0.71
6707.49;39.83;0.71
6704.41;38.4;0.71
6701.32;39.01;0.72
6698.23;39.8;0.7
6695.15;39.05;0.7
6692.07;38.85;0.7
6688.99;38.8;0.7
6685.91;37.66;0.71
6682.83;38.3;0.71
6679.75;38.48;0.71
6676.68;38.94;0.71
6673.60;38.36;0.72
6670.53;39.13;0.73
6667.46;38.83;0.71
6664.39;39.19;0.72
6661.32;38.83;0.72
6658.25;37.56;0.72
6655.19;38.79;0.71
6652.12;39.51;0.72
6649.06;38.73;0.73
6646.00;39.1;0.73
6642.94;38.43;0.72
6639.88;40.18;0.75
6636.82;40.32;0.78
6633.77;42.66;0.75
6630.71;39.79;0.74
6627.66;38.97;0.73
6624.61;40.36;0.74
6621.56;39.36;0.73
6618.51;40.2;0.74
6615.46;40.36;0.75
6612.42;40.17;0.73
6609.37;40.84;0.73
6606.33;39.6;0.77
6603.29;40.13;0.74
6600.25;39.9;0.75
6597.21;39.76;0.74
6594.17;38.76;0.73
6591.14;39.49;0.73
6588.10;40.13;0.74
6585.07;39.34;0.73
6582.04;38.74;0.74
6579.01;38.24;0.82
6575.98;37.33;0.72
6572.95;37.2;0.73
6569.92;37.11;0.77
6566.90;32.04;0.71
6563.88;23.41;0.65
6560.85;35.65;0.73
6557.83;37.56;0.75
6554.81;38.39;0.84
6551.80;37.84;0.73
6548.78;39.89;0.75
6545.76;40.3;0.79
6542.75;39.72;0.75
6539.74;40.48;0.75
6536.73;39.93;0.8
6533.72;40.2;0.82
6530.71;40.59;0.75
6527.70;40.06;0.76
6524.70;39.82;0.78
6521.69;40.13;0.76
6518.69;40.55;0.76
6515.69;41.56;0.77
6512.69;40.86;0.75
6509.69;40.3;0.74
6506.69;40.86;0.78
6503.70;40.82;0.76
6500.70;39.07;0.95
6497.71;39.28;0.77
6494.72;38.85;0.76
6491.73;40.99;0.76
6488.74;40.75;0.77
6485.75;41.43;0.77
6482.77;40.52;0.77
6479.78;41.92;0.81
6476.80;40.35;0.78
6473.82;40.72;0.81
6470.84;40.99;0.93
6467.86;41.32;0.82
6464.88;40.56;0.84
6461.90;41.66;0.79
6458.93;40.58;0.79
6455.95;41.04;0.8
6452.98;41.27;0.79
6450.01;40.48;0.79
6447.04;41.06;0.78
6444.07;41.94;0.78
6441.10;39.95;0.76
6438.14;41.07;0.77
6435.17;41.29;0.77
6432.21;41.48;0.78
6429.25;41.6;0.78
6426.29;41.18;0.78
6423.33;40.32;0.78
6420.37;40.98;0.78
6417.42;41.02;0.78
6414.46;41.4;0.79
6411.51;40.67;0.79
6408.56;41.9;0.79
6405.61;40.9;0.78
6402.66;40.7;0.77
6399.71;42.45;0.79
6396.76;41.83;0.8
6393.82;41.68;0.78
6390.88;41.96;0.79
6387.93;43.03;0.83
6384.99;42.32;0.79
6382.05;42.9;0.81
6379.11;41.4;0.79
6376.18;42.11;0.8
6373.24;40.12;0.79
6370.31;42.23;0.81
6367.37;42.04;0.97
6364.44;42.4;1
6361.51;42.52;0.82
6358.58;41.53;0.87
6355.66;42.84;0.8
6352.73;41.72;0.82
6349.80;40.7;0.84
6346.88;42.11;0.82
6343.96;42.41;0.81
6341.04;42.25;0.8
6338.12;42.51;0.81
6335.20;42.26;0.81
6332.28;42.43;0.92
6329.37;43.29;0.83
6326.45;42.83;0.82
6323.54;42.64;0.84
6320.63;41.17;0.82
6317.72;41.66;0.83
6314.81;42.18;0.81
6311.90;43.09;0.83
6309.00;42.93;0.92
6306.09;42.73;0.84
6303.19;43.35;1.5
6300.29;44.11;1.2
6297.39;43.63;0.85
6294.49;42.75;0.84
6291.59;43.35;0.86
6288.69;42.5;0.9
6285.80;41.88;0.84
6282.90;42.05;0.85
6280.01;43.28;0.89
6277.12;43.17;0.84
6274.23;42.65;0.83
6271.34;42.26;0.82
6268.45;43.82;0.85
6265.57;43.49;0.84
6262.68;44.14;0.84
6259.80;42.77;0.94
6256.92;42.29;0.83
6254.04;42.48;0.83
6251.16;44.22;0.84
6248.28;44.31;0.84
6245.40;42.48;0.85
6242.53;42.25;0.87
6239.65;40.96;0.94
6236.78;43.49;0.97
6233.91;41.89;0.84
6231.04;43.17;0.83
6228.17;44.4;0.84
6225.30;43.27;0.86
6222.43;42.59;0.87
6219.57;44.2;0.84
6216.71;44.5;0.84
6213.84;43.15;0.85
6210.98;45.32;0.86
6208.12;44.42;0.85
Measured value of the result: 1.0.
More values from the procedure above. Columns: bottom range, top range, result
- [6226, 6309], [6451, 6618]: 1.00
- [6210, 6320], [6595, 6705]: 1.03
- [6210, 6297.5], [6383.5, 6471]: 1.01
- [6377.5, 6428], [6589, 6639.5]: 1.03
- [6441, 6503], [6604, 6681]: 1.02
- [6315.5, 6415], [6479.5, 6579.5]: 0.97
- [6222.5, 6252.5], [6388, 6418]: 1.02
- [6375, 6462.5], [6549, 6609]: 0.95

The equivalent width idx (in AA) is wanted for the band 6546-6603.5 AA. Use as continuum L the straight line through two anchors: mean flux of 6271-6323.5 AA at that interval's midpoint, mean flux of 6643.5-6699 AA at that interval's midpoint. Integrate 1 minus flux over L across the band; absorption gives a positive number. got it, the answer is 3.4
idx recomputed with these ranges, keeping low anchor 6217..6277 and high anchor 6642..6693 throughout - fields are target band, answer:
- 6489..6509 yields 0.2 AA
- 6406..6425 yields 0.1 AA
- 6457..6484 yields -0.1 AA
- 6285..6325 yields -0.2 AA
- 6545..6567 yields 2.3 AA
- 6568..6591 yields 0.8 AA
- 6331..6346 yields -0.1 AA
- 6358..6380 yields 0.0 AA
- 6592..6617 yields -0.4 AA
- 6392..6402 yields -0.1 AA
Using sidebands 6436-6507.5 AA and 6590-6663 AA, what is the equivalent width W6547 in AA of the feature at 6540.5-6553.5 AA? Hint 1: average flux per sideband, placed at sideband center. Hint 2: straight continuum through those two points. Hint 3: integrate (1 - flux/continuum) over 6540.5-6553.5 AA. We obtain 0.2 AA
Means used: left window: 40.7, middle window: 39.5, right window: 39.7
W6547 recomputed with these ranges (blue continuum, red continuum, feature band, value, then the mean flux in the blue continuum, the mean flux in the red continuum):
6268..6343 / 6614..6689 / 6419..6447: 0.2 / 42.7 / 39.2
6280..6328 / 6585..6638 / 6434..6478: 0.5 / 42.7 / 40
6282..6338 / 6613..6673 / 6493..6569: 3.5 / 42.7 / 39.5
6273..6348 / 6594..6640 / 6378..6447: 0.6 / 42.7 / 40.1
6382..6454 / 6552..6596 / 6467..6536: -2.9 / 41.4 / 36.7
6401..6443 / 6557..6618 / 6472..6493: -0.6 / 41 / 37.8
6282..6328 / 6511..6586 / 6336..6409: -0.9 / 42.7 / 38.3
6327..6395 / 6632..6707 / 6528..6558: 0.5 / 42.1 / 39.1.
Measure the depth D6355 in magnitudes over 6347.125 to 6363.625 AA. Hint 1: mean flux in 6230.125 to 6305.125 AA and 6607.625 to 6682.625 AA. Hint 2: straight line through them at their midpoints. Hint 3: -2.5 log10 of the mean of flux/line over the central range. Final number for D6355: 0.01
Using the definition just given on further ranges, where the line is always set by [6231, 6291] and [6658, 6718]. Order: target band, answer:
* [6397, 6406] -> 0.00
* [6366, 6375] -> 0.01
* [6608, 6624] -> -0.02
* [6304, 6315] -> -0.01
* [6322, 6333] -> -0.02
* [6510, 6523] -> -0.01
